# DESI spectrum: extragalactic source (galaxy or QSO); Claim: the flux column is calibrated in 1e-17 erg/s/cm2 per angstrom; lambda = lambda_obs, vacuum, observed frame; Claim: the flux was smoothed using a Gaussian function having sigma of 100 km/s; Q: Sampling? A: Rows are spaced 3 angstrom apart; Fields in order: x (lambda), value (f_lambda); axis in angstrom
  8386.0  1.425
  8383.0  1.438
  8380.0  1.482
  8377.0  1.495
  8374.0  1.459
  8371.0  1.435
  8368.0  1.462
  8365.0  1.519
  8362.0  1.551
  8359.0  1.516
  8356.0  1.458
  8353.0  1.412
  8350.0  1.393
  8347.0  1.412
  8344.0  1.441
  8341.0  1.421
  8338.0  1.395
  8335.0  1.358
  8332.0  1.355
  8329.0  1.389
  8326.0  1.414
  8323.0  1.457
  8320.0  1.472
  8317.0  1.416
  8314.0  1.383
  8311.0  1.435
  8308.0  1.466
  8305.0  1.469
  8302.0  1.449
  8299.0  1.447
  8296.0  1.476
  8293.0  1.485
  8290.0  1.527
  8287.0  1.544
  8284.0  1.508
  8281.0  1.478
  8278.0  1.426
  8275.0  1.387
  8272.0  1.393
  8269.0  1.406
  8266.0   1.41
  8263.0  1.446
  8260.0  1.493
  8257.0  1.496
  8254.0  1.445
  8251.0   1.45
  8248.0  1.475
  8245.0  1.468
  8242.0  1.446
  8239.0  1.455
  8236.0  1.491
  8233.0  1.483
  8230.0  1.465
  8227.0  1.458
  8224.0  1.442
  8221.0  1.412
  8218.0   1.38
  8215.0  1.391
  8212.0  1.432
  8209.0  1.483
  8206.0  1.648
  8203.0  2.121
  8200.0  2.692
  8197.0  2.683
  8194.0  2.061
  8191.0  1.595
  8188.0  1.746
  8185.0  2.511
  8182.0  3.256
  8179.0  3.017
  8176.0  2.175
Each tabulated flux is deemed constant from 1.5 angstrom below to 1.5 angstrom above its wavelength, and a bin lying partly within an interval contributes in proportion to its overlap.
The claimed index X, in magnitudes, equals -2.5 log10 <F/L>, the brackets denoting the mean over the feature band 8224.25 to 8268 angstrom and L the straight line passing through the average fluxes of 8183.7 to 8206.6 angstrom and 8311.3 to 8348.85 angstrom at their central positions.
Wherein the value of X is 0.27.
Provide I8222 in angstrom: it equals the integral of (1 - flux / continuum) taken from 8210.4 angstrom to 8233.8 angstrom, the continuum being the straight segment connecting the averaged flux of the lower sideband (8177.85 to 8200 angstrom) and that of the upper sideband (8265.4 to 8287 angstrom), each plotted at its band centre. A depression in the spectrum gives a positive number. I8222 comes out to 7.0 angstrom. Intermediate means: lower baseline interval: 2.42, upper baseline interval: 1.44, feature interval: 1.43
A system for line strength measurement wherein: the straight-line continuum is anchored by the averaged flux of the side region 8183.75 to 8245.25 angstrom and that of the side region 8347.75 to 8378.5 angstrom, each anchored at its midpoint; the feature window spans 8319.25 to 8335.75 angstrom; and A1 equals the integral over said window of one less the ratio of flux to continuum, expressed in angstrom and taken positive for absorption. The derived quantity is 1.3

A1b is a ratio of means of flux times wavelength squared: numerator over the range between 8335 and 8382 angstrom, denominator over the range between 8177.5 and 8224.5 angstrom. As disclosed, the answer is 0.8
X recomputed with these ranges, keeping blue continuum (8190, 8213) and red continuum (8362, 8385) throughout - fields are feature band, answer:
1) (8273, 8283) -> 0.222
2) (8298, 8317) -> 0.161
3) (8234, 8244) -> 0.267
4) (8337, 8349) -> 0.107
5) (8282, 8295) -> 0.143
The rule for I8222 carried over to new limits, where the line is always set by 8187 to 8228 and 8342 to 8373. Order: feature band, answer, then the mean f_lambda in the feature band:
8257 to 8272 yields 1.9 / 1.44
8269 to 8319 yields 4.1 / 1.45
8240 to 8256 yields 2.1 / 1.46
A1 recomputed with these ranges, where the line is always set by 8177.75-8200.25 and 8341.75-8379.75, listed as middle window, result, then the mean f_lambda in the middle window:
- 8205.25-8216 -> 3.84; 1.48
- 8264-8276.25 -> 3.54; 1.4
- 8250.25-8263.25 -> 3.66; 1.47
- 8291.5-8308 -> 3.10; 1.47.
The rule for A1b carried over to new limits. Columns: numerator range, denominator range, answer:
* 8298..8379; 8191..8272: 0.93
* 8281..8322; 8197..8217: 0.81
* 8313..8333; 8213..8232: 1.02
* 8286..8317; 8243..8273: 1.02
